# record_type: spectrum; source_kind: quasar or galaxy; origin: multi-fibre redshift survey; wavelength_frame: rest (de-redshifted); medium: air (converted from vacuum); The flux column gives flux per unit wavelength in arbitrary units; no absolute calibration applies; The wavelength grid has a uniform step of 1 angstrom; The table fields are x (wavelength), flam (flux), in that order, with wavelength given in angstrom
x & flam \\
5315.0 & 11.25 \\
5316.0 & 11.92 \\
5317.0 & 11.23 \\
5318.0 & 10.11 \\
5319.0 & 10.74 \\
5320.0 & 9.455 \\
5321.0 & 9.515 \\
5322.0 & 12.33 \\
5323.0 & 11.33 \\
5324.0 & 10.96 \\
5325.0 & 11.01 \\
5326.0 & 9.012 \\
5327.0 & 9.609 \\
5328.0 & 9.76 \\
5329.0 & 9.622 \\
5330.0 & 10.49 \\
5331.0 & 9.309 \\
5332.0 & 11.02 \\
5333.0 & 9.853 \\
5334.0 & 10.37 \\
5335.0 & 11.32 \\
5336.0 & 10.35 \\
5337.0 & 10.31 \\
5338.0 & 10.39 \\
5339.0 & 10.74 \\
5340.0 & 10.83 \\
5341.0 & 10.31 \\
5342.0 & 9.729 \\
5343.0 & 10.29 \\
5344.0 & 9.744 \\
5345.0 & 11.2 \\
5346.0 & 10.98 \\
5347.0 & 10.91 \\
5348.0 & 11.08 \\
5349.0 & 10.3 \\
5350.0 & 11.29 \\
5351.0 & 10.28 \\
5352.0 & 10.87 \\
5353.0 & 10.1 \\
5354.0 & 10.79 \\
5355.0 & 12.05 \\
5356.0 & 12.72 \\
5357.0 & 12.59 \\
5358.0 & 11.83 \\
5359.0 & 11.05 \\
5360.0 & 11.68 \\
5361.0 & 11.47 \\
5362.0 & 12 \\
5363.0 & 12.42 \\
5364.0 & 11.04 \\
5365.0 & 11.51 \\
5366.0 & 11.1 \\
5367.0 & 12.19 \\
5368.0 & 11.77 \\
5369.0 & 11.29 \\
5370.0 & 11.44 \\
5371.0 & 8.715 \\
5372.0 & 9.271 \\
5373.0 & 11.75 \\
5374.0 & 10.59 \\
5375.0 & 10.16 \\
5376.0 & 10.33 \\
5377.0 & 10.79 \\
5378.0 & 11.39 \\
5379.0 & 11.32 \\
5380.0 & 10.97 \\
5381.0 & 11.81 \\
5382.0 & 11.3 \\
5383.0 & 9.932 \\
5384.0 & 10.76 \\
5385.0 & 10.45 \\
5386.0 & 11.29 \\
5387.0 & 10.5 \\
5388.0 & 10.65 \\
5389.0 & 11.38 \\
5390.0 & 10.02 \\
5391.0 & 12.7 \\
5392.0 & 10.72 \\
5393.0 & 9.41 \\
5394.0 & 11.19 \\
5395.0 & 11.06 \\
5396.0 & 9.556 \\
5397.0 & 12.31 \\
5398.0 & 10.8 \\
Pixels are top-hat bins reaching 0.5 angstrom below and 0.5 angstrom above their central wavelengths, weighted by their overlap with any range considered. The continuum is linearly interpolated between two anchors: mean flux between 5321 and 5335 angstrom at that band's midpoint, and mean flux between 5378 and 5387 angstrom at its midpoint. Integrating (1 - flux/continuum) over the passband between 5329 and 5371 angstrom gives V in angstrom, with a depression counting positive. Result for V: -1.4 angstrom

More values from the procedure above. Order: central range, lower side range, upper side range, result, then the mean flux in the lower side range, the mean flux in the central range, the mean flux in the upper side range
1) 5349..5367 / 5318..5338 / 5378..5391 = -1.3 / 10.3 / 11.4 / 11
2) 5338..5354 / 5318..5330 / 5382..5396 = -0.2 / 10.3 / 10.6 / 10.7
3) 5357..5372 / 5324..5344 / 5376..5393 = -1.0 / 10.2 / 11.4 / 10.9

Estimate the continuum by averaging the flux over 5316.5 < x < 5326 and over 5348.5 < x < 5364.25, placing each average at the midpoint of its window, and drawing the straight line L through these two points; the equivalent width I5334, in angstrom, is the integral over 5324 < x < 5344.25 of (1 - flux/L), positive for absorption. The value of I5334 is 1.3 angstrom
